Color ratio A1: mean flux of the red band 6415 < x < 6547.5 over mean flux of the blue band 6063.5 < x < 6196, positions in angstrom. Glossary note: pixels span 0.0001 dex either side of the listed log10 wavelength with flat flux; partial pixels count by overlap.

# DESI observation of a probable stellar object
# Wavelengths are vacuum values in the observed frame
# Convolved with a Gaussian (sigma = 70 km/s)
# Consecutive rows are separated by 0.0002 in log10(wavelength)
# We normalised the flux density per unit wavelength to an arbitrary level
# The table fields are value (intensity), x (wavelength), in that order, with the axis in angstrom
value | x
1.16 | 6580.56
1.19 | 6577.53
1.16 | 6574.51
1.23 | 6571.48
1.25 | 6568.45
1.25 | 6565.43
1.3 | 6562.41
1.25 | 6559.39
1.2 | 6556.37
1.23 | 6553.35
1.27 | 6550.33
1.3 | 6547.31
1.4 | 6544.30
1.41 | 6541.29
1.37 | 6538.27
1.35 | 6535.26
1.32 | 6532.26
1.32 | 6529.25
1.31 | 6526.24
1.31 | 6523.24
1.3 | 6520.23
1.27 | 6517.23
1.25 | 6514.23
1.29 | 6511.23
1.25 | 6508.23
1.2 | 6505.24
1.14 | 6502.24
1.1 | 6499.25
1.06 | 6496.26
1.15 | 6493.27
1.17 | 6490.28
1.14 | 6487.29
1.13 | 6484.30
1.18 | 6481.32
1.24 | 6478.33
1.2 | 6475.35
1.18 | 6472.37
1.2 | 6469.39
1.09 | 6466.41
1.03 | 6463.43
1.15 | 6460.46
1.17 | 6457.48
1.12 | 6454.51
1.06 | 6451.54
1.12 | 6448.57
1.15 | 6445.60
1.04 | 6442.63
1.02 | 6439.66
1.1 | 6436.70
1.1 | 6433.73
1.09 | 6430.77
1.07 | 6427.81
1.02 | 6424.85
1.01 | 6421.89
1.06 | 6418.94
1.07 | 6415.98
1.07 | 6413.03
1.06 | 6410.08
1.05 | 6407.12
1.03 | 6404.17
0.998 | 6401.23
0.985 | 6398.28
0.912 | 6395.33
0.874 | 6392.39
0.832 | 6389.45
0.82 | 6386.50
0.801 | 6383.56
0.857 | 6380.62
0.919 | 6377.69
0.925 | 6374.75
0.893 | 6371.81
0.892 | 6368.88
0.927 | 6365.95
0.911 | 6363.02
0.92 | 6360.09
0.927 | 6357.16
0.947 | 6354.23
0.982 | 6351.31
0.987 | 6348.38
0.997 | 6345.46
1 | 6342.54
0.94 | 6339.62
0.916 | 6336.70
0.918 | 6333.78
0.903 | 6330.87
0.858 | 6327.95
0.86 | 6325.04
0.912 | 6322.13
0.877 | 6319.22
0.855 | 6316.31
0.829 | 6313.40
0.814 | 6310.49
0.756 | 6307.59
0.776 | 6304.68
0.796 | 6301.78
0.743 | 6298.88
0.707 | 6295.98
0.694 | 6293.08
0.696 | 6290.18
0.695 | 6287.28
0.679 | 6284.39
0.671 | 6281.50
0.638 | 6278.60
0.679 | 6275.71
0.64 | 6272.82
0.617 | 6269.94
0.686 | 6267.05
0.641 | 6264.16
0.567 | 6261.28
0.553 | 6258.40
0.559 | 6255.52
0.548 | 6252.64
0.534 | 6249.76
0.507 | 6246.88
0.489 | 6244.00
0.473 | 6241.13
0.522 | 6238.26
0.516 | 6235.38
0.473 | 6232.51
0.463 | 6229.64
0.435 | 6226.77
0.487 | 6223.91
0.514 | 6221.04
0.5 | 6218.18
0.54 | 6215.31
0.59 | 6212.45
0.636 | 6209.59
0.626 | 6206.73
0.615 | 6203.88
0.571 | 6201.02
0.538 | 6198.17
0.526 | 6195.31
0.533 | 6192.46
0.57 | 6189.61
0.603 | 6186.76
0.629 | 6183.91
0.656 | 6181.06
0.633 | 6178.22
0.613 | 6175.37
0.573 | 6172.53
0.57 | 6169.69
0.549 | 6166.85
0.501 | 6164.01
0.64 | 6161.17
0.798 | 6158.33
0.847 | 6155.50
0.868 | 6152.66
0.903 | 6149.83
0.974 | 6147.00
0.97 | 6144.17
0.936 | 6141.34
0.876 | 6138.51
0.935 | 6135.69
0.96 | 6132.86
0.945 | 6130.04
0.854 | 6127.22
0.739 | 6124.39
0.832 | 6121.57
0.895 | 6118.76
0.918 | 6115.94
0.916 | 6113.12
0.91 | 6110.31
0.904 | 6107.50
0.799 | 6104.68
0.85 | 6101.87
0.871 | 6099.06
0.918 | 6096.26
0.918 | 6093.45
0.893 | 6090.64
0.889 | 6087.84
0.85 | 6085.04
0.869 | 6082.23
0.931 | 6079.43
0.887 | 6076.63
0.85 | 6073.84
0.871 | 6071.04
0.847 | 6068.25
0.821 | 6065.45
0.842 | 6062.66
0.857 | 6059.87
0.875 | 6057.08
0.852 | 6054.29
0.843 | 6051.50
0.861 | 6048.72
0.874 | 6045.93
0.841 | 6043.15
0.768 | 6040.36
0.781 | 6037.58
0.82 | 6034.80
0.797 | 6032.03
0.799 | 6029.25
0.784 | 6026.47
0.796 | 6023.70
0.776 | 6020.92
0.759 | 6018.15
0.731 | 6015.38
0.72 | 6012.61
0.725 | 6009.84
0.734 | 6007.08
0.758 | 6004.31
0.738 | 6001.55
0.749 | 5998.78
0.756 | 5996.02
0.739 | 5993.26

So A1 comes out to 1.5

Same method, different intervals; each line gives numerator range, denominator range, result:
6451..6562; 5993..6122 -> 1.47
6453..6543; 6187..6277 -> 2.19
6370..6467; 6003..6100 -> 1.22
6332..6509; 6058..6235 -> 1.39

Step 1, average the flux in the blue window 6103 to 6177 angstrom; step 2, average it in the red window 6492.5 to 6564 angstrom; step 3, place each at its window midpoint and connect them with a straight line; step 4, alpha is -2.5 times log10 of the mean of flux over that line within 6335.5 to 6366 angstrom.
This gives 0.12 mag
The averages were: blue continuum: 0.816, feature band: 0.952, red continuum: 1.27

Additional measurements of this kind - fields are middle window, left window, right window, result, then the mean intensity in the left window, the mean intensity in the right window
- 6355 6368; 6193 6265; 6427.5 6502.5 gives -0.07 mag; 0.536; 1.12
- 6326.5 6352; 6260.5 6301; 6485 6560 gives -0.16 mag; 0.672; 1.25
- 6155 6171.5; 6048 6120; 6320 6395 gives 0.35 mag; 0.875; 0.909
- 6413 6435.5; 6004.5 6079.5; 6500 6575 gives 0.11 mag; 0.814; 1.28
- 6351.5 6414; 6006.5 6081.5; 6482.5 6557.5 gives 0.21 mag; 0.818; 1.25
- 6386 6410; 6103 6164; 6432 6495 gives 0.14 mag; 0.868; 1.13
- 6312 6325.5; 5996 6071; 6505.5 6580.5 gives 0.23 mag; 0.799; 1.28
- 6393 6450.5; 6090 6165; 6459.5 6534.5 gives 0.09 mag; 0.867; 1.2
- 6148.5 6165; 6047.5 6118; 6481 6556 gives 0.22 mag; 0.874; 1.25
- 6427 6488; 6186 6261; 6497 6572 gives -0.03 mag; 0.535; 1.27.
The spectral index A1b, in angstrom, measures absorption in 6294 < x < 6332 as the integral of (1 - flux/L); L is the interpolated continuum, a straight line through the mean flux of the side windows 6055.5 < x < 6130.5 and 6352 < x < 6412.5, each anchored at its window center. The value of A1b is 3.9 angstrom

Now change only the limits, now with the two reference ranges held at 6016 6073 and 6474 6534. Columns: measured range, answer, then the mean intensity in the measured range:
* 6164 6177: 5.1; 0.569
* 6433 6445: 1.0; 1.07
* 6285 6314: 8.2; 0.746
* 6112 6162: 1.1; 0.881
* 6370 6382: 2.3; 0.899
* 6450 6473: 1.1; 1.12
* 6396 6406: 1.2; 0.999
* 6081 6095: -0.4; 0.884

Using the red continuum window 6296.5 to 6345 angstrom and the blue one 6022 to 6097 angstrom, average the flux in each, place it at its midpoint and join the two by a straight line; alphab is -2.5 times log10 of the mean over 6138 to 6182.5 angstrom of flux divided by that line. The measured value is 0.15 mag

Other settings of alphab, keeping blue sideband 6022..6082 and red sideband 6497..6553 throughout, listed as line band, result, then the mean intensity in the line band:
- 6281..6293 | 0.47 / 0.687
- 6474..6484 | 0.04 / 1.2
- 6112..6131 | 0.04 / 0.869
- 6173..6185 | 0.46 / 0.628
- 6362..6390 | 0.29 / 0.879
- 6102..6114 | 0.02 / 0.877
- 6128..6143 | -0.01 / 0.928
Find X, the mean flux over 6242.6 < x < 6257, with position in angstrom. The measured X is 0.527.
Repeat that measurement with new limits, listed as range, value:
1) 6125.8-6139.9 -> 0.914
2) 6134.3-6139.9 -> 0.907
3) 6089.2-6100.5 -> 0.9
